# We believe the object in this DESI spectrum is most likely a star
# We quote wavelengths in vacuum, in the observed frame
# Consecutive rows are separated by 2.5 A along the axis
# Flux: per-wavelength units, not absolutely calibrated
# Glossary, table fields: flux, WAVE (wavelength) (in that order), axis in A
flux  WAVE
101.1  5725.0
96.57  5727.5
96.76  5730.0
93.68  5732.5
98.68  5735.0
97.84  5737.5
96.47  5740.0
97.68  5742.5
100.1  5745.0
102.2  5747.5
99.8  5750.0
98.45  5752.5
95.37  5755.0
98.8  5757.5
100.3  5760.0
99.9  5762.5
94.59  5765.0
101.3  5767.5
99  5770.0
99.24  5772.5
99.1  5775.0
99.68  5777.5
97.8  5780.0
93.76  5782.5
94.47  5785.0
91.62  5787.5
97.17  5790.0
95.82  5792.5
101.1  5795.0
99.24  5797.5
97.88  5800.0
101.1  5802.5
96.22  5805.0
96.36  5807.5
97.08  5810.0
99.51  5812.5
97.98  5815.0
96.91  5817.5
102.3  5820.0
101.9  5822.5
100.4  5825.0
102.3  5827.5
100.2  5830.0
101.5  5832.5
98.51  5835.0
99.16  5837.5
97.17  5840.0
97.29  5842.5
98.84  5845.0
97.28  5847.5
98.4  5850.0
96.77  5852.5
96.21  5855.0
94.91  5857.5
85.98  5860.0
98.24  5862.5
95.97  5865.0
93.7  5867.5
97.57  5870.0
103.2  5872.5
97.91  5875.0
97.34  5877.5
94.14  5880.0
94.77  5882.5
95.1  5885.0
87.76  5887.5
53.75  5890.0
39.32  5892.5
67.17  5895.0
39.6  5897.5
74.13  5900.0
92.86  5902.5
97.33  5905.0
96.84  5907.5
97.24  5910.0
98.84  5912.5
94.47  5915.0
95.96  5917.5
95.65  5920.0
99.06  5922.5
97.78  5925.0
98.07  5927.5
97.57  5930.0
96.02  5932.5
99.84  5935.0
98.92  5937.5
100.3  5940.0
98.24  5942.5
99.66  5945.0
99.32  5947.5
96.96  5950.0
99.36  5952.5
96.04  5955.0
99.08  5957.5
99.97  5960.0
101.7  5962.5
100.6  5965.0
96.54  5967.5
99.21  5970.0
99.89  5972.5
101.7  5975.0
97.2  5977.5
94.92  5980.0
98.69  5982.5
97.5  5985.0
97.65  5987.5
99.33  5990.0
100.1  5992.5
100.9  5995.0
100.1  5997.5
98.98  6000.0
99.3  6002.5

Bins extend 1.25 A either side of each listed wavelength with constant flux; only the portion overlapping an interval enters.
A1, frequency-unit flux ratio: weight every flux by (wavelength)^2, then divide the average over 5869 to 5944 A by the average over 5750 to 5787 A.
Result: 0.96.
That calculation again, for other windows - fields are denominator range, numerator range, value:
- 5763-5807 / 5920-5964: 1.07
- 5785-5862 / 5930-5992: 1.06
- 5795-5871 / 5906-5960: 1.03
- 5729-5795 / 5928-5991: 1.08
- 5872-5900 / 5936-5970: 1.30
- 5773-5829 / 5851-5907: 0.90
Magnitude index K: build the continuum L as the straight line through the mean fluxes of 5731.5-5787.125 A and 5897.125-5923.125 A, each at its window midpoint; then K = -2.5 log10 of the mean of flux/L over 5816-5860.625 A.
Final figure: -0.046 mag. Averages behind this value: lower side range 98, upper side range 90.7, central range 98.3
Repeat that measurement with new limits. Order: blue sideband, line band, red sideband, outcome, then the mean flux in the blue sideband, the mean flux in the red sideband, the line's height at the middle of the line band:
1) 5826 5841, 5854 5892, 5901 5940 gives 0.08 mag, 99.9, 97.1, 98.6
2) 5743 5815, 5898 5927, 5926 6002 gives 0.06 mag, 98.1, 98.8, 98.6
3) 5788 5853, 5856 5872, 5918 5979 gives 0.04 mag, 98.7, 98.6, 98.7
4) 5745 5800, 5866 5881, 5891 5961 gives -0.04 mag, 98.1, 91.5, 93.7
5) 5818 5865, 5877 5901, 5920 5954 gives 0.31 mag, 98.1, 98.4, 98.3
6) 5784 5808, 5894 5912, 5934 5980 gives 0.20 mag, 97.1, 99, 98.4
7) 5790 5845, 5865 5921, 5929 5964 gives 0.14 mag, 99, 98.8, 98.9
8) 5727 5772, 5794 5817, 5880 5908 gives -0.10 mag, 98.2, 76.5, 89.8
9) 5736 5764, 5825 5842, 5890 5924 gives -0.11 mag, 98.8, 82.7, 90.2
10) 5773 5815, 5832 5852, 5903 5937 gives -0.01 mag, 97.4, 97.2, 97.3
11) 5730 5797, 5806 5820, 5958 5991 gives 0.00 mag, 97.8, 98.8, 98.1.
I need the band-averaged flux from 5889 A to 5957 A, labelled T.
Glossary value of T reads 89.9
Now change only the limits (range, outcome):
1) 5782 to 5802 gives 96.7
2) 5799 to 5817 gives 98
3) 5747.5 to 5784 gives 98.5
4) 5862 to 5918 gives 86.8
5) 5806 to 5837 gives 99.5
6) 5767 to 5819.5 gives 97.7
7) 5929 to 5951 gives 98.6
